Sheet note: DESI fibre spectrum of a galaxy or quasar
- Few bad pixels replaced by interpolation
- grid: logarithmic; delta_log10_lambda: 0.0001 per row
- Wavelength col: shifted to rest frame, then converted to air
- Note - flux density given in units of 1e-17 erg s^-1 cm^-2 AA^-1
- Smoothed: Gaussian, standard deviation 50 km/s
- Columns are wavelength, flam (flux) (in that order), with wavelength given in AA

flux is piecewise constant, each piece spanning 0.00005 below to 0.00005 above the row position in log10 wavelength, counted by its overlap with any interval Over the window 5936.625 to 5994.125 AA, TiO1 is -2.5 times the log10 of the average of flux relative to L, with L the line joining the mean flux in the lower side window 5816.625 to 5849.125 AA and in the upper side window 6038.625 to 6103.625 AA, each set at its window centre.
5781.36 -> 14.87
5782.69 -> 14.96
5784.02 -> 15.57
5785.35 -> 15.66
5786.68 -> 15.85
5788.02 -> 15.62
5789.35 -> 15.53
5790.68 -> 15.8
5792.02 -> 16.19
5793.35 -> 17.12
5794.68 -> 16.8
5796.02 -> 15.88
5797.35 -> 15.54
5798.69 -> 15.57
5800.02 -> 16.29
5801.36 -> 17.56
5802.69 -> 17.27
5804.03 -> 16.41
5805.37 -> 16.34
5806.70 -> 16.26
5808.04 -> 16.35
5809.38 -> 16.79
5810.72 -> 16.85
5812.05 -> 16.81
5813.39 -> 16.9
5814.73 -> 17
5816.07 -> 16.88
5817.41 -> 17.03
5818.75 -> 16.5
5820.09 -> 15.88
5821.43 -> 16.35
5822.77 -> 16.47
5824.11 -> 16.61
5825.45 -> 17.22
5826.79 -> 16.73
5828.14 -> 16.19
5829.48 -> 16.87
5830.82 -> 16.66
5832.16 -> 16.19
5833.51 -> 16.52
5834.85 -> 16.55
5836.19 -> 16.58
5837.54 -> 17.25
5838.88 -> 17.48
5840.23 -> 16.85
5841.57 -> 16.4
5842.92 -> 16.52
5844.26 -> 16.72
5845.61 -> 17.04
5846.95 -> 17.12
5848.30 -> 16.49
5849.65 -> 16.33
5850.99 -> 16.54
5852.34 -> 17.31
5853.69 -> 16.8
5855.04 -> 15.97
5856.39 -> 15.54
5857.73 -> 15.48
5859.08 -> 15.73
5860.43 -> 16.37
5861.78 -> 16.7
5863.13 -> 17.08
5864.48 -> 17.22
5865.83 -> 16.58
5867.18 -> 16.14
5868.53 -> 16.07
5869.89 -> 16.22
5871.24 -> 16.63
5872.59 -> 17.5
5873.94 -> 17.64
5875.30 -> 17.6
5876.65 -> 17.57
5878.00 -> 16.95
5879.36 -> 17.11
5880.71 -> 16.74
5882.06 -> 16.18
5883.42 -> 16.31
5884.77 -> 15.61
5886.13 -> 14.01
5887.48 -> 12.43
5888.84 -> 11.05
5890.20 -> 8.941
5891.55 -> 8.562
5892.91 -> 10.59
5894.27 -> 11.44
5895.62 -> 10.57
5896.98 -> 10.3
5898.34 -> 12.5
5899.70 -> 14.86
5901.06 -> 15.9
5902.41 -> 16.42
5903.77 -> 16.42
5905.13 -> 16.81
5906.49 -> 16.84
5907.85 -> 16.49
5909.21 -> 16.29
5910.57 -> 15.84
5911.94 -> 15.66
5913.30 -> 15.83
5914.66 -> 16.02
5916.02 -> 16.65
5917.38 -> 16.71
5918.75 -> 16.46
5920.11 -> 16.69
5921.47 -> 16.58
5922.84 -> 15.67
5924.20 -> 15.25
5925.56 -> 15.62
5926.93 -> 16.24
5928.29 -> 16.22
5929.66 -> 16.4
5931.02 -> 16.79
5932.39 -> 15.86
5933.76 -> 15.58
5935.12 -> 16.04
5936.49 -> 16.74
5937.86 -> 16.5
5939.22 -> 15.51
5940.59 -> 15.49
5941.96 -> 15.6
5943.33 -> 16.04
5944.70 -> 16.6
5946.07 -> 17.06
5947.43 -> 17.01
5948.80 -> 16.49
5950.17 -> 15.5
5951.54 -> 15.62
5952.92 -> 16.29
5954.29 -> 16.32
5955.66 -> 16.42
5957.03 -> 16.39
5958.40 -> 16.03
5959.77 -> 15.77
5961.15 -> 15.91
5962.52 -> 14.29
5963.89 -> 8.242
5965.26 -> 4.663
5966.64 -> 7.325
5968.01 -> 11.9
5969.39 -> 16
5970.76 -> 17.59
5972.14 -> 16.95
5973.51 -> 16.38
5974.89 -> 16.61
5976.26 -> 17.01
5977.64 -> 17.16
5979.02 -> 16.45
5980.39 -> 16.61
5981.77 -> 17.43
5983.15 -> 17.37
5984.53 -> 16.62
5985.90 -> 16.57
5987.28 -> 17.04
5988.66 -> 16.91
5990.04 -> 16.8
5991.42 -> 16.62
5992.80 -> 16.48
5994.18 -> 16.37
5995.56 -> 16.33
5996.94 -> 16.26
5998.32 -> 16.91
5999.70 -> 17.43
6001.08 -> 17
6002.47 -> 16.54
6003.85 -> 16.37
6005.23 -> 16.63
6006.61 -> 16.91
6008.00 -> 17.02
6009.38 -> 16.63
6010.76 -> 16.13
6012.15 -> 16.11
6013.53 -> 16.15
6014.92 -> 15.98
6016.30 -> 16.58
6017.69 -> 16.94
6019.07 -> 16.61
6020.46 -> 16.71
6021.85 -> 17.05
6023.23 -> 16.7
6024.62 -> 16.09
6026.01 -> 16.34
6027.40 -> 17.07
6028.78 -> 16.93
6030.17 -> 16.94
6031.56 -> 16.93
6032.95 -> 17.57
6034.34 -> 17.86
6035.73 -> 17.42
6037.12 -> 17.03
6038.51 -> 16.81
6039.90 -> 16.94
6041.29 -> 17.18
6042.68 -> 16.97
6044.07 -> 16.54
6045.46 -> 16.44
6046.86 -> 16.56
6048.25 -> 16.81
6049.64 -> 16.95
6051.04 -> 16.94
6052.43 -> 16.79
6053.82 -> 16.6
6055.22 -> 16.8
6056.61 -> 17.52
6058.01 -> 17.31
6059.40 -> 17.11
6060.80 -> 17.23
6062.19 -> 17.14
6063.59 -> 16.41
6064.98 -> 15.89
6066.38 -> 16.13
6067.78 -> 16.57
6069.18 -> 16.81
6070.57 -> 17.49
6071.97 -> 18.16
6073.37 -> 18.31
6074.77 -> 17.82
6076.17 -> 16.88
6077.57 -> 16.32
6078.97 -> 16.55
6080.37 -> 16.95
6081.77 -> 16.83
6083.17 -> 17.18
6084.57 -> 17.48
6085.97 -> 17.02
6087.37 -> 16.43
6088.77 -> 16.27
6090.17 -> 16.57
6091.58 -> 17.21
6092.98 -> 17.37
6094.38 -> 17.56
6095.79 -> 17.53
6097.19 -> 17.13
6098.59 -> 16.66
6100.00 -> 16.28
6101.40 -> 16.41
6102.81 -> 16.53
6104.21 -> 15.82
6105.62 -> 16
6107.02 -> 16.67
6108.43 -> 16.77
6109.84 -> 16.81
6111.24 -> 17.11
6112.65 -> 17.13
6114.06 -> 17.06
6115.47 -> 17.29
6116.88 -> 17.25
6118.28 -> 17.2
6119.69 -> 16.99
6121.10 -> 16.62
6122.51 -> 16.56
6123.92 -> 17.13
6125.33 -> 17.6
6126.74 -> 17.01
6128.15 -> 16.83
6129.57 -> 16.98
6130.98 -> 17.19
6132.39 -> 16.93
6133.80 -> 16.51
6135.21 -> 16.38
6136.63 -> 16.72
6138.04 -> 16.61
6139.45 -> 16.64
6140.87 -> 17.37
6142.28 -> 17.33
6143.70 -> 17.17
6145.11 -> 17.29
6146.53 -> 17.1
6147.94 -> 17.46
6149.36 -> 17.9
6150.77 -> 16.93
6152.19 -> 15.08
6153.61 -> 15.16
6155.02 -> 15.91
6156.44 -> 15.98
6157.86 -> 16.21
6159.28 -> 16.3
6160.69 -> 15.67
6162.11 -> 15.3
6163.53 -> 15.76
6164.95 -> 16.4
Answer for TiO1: 0.08 mag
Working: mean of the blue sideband 16.7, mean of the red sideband 16.9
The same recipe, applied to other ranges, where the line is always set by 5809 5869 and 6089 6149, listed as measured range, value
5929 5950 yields 0.03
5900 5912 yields 0.03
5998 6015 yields 0.01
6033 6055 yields -0.01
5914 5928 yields 0.03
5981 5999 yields 0.00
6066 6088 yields -0.01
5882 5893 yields 0.31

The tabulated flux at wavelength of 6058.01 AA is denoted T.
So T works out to 17.31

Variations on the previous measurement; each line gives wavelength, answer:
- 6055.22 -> 16.8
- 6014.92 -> 15.98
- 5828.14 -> 16.19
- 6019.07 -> 16.61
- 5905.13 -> 16.81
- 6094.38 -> 17.56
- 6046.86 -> 16.56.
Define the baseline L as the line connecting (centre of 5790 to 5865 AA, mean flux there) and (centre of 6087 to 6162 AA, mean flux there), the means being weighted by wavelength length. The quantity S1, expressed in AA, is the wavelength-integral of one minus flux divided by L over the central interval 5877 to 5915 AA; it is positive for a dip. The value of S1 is 5.1 AA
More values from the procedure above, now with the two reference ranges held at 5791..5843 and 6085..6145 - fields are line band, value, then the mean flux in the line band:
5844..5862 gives 0.2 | 16.4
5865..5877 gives -0.2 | 16.9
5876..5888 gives 0.5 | 15.9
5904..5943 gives 1.3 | 16.2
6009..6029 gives 0.3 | 16.5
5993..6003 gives 0.1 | 16.7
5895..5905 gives 1.6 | 14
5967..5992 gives 0.5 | 16.4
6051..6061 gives -0.1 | 17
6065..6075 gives -0.2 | 17.2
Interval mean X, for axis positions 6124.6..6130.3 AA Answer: 17.1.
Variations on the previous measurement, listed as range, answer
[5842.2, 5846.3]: 16.8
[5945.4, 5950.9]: 16.5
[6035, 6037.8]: 17.2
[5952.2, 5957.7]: 16.3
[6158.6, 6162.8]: 15.8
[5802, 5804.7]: 16.9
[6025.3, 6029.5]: 16.8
